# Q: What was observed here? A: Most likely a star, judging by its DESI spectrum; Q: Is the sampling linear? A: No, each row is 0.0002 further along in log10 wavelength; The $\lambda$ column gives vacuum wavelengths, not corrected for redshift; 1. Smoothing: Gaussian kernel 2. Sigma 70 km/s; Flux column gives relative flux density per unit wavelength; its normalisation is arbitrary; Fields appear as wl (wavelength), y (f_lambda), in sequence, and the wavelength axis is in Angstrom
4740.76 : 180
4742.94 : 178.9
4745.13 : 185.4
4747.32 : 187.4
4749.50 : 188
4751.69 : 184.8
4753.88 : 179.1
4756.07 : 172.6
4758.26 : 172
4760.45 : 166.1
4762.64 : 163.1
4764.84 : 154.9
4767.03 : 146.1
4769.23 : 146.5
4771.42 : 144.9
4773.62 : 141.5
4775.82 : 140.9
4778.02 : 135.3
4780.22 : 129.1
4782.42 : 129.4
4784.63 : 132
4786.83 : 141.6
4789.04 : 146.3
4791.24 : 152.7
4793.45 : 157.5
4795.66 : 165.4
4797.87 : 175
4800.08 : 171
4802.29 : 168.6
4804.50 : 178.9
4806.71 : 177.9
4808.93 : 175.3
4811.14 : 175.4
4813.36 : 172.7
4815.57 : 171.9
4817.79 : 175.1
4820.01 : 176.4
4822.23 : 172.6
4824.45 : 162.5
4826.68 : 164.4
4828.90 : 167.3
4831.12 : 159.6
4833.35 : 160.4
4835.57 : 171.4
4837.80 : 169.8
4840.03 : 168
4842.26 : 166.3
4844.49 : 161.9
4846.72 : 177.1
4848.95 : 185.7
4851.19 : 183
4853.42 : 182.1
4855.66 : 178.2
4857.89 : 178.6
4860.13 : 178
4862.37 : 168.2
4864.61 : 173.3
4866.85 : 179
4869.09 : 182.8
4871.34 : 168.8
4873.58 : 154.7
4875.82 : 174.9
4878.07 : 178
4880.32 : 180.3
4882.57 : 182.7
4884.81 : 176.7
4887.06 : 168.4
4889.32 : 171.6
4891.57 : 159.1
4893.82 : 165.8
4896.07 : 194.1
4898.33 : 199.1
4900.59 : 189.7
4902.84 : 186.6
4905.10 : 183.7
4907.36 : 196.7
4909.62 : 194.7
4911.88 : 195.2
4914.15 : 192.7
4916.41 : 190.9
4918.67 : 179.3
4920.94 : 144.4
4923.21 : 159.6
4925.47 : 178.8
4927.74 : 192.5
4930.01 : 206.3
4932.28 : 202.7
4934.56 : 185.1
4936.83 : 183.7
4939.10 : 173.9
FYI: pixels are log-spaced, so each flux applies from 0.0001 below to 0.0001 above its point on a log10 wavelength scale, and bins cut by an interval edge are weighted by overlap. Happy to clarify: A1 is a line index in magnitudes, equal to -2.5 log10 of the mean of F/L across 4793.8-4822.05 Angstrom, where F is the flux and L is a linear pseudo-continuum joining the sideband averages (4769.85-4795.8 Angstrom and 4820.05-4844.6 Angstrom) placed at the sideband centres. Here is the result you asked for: -0.12 mag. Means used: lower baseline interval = 142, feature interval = 173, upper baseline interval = 166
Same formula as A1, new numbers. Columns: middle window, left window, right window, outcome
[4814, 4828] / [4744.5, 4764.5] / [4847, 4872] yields 0.04 mag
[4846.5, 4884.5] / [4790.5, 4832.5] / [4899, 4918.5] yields 0.03 mag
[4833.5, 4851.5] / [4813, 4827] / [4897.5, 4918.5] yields 0.03 mag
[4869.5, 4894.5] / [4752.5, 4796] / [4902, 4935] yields 0.03 mag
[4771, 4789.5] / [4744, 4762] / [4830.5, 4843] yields 0.26 mag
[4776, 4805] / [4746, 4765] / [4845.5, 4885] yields 0.16 mag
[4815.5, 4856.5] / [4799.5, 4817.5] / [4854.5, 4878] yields 0.02 mag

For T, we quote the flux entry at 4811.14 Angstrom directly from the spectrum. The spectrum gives 175.4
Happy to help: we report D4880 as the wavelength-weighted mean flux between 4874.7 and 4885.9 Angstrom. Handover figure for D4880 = 179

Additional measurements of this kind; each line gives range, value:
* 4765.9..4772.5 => 146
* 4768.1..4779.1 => 142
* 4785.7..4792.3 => 147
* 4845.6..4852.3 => 182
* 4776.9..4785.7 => 131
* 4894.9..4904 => 192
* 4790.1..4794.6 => 155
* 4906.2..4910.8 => 196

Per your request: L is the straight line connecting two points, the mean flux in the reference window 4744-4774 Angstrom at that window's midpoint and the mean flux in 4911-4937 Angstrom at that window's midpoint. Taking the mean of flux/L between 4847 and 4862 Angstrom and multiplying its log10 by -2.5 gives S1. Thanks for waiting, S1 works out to -0.019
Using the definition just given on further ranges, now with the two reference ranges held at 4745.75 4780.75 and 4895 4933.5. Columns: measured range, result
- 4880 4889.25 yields 0.04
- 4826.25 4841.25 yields 0.04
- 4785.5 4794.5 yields 0.11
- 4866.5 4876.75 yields 0.05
